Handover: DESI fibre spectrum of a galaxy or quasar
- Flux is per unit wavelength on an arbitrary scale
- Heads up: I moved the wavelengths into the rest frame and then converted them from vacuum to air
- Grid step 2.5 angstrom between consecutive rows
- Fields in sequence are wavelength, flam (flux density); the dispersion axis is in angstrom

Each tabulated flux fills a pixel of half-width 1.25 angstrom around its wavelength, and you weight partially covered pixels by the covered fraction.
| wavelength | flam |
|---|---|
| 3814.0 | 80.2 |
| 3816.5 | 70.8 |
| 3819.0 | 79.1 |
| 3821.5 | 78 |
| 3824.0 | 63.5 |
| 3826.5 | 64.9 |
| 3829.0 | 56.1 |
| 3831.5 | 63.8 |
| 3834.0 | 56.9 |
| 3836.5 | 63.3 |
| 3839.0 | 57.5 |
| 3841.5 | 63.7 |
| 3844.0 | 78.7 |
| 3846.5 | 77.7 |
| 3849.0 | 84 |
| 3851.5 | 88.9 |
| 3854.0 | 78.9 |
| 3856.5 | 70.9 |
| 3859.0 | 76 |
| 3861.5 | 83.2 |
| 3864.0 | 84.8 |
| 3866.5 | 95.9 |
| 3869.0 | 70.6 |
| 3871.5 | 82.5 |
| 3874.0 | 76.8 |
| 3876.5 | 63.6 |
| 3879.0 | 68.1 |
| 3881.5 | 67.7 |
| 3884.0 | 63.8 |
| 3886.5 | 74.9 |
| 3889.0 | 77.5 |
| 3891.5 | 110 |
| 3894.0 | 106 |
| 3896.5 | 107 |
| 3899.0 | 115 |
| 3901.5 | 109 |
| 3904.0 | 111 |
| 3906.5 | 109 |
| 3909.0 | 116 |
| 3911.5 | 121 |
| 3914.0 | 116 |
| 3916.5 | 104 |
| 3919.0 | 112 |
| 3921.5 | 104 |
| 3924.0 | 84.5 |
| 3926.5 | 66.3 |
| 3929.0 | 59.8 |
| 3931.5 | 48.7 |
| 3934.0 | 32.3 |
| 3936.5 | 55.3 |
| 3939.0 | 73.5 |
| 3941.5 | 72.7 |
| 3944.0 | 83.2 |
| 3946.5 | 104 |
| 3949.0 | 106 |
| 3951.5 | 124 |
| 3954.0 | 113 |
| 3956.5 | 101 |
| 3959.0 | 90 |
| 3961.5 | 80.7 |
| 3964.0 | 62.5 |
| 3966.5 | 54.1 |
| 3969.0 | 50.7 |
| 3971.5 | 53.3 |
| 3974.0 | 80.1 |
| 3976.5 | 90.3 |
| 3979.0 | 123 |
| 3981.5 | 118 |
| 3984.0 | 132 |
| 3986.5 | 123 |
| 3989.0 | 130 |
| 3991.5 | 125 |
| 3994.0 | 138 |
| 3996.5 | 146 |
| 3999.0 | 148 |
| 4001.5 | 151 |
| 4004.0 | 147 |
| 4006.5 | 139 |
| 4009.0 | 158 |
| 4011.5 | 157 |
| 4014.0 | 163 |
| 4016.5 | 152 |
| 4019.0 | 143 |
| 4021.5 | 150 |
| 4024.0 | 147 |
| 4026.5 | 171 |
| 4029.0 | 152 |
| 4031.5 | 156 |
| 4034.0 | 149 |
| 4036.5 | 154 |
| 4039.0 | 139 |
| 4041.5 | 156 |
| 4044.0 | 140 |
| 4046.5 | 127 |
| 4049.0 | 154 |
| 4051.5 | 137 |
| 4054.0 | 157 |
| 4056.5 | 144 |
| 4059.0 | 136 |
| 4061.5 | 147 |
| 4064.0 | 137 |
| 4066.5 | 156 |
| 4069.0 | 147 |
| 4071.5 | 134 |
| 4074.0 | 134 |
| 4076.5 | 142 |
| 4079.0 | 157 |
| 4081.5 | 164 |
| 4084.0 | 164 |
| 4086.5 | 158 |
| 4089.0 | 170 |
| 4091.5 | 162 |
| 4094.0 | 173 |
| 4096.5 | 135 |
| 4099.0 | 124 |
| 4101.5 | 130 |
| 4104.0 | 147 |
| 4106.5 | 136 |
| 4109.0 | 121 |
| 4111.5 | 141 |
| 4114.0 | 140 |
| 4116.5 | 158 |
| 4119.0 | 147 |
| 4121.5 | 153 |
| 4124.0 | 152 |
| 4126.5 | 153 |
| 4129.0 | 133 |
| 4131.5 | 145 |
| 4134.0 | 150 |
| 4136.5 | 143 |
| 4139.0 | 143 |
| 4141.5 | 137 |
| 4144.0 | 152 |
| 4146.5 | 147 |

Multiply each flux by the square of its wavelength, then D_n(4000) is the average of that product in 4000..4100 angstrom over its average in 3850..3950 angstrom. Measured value 1.9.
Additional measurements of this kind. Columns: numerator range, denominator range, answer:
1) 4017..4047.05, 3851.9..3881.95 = 2.10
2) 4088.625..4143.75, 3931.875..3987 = 1.81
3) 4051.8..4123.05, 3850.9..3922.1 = 1.77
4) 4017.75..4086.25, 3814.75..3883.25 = 2.25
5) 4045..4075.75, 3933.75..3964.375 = 1.73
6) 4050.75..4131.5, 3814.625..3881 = 2.27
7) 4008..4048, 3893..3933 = 1.62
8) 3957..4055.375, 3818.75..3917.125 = 1.66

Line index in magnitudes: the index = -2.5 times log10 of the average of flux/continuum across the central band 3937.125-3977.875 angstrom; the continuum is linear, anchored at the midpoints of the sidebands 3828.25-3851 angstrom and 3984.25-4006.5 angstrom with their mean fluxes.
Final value 0.399 mag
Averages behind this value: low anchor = 67.8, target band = 83.4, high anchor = 138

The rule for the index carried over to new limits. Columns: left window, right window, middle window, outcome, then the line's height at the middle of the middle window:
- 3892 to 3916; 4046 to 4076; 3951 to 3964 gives 0.26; 122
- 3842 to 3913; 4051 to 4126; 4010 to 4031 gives -0.20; 128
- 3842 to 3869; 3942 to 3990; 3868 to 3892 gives 0.13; 84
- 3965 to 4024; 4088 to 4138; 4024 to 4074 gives -0.10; 134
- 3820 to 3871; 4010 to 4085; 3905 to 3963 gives 0.17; 106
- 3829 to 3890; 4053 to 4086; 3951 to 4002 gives 0.10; 115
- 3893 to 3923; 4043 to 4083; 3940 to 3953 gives 0.22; 119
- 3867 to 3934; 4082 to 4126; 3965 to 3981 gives 0.39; 110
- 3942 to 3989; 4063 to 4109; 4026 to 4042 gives -0.22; 125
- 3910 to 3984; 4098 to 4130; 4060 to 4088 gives -0.16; 128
